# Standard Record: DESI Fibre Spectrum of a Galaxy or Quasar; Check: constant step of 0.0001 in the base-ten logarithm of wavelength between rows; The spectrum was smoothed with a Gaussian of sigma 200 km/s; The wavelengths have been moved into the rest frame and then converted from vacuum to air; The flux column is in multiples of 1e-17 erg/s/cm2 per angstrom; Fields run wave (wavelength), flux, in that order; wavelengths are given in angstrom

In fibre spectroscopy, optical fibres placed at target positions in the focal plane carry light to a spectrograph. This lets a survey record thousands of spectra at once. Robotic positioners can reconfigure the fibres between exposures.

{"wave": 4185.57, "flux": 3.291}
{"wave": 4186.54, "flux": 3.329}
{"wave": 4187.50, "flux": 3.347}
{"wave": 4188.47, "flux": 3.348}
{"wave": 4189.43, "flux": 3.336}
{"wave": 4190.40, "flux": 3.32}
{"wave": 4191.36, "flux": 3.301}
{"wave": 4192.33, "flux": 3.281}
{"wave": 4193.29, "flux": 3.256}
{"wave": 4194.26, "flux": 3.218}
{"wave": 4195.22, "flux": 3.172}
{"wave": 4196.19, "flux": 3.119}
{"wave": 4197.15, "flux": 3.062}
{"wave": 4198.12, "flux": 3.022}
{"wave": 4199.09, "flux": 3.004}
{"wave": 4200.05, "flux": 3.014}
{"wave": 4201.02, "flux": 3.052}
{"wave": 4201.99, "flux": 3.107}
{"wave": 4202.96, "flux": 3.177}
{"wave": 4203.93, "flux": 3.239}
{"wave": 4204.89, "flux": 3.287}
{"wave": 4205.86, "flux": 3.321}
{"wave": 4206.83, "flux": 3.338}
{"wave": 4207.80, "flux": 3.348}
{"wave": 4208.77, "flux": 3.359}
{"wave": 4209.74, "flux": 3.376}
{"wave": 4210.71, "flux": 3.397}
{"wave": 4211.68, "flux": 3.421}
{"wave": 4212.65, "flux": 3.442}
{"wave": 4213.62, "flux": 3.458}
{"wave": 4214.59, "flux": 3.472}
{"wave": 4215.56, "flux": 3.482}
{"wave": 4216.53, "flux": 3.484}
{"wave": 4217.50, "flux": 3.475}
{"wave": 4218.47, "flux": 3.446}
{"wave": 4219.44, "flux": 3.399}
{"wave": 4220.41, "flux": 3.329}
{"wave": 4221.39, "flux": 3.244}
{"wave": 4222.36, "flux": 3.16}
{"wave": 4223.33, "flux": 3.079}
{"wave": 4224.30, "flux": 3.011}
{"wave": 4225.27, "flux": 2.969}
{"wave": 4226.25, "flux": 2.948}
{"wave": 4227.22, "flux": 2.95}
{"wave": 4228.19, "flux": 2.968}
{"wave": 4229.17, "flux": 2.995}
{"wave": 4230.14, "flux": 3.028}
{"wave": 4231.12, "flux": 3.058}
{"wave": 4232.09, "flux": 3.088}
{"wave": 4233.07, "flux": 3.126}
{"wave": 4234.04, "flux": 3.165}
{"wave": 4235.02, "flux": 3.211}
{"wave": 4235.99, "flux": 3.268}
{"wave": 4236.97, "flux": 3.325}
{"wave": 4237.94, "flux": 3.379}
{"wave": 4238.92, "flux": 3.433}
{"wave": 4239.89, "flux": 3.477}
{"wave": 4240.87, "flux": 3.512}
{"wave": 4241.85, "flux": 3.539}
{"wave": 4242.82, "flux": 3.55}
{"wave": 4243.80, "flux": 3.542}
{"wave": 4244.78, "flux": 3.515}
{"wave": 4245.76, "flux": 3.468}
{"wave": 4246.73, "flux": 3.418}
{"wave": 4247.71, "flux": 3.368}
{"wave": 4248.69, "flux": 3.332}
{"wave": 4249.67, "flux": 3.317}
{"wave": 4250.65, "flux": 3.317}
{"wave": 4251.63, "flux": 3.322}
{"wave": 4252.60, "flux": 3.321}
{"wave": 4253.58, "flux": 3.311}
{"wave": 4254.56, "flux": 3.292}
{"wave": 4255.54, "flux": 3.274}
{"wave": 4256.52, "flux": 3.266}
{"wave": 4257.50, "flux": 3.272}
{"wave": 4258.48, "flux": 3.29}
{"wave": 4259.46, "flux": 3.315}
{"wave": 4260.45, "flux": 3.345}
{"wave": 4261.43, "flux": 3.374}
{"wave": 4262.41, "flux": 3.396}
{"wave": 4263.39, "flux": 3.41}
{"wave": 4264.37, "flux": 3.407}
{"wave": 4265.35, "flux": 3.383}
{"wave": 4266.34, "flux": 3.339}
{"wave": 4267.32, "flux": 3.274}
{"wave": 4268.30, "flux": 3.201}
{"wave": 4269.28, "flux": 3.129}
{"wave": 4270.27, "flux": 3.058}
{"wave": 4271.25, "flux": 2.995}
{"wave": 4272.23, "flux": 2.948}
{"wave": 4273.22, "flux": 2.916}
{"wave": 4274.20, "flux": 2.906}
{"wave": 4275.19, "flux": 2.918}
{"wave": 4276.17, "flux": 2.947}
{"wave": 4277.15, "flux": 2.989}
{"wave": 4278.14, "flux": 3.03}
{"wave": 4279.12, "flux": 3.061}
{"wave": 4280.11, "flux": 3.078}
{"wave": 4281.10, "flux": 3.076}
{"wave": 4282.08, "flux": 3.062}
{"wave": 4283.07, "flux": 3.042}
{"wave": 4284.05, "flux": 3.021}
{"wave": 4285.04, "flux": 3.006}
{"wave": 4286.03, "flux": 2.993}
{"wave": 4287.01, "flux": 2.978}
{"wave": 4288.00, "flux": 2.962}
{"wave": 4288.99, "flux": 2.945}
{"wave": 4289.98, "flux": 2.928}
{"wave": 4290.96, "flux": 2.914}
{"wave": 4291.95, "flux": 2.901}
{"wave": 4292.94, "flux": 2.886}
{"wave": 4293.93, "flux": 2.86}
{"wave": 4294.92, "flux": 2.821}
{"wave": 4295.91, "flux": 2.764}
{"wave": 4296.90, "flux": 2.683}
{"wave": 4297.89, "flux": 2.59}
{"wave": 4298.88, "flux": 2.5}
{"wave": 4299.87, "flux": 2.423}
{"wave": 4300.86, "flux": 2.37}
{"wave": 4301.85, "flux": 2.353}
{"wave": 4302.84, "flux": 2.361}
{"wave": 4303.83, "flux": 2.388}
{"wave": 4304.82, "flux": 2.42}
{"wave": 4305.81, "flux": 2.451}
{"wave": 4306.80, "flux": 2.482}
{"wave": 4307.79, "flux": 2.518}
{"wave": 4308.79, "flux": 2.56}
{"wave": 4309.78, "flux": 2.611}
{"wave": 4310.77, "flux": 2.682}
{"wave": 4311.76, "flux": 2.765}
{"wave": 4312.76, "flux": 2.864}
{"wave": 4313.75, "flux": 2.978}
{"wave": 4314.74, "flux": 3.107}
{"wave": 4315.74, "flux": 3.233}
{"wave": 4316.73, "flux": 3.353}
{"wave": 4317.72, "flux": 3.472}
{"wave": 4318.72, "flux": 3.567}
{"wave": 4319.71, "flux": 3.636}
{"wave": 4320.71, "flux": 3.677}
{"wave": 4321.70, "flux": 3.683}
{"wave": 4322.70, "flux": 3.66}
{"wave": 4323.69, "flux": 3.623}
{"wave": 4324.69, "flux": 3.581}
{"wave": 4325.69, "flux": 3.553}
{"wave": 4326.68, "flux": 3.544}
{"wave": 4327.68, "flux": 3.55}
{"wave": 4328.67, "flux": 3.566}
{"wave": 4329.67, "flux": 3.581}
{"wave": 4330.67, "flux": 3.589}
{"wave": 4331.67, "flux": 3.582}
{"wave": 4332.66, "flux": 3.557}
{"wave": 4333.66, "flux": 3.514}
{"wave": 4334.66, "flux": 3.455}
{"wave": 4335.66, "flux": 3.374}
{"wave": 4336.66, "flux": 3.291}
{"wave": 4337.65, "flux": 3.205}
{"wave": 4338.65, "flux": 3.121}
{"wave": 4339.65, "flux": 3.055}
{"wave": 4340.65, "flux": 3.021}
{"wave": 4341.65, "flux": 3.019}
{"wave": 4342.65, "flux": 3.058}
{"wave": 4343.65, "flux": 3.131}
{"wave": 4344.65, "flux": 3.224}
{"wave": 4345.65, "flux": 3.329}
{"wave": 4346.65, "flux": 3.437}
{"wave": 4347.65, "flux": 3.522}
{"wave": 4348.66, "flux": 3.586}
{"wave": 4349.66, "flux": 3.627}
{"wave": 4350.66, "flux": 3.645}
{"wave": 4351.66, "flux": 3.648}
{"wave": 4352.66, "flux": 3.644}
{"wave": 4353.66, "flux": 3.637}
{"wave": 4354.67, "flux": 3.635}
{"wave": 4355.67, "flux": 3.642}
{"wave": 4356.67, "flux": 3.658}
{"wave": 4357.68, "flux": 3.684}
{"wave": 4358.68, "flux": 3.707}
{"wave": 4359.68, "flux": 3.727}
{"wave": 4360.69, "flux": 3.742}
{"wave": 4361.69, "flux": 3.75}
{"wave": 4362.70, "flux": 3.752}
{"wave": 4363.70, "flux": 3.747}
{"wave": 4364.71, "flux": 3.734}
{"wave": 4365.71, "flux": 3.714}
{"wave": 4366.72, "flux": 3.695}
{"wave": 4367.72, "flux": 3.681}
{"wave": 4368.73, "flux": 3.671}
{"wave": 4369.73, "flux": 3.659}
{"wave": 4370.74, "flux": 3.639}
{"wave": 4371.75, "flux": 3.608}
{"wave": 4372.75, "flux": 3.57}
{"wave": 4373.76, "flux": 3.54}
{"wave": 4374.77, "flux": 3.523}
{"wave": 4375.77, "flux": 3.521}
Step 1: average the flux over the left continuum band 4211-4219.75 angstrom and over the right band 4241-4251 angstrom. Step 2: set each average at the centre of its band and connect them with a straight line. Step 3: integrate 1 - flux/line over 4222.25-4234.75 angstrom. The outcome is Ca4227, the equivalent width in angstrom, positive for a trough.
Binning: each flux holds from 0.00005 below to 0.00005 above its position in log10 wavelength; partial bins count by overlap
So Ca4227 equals 1.5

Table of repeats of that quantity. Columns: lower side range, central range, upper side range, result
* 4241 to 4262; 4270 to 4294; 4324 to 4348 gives 2.8 angstrom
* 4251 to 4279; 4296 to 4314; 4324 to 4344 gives 4.1 angstrom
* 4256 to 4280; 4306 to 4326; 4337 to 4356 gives 0.8 angstrom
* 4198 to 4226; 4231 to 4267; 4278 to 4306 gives -3.5 angstrom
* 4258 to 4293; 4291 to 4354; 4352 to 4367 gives 5.5 angstrom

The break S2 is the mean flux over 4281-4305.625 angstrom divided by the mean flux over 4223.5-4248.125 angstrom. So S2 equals 0.85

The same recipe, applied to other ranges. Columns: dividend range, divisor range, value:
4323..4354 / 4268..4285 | 1.14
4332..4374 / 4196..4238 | 1.09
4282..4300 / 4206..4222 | 0.84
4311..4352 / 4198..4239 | 1.05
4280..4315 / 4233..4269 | 0.82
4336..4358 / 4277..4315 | 1.22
